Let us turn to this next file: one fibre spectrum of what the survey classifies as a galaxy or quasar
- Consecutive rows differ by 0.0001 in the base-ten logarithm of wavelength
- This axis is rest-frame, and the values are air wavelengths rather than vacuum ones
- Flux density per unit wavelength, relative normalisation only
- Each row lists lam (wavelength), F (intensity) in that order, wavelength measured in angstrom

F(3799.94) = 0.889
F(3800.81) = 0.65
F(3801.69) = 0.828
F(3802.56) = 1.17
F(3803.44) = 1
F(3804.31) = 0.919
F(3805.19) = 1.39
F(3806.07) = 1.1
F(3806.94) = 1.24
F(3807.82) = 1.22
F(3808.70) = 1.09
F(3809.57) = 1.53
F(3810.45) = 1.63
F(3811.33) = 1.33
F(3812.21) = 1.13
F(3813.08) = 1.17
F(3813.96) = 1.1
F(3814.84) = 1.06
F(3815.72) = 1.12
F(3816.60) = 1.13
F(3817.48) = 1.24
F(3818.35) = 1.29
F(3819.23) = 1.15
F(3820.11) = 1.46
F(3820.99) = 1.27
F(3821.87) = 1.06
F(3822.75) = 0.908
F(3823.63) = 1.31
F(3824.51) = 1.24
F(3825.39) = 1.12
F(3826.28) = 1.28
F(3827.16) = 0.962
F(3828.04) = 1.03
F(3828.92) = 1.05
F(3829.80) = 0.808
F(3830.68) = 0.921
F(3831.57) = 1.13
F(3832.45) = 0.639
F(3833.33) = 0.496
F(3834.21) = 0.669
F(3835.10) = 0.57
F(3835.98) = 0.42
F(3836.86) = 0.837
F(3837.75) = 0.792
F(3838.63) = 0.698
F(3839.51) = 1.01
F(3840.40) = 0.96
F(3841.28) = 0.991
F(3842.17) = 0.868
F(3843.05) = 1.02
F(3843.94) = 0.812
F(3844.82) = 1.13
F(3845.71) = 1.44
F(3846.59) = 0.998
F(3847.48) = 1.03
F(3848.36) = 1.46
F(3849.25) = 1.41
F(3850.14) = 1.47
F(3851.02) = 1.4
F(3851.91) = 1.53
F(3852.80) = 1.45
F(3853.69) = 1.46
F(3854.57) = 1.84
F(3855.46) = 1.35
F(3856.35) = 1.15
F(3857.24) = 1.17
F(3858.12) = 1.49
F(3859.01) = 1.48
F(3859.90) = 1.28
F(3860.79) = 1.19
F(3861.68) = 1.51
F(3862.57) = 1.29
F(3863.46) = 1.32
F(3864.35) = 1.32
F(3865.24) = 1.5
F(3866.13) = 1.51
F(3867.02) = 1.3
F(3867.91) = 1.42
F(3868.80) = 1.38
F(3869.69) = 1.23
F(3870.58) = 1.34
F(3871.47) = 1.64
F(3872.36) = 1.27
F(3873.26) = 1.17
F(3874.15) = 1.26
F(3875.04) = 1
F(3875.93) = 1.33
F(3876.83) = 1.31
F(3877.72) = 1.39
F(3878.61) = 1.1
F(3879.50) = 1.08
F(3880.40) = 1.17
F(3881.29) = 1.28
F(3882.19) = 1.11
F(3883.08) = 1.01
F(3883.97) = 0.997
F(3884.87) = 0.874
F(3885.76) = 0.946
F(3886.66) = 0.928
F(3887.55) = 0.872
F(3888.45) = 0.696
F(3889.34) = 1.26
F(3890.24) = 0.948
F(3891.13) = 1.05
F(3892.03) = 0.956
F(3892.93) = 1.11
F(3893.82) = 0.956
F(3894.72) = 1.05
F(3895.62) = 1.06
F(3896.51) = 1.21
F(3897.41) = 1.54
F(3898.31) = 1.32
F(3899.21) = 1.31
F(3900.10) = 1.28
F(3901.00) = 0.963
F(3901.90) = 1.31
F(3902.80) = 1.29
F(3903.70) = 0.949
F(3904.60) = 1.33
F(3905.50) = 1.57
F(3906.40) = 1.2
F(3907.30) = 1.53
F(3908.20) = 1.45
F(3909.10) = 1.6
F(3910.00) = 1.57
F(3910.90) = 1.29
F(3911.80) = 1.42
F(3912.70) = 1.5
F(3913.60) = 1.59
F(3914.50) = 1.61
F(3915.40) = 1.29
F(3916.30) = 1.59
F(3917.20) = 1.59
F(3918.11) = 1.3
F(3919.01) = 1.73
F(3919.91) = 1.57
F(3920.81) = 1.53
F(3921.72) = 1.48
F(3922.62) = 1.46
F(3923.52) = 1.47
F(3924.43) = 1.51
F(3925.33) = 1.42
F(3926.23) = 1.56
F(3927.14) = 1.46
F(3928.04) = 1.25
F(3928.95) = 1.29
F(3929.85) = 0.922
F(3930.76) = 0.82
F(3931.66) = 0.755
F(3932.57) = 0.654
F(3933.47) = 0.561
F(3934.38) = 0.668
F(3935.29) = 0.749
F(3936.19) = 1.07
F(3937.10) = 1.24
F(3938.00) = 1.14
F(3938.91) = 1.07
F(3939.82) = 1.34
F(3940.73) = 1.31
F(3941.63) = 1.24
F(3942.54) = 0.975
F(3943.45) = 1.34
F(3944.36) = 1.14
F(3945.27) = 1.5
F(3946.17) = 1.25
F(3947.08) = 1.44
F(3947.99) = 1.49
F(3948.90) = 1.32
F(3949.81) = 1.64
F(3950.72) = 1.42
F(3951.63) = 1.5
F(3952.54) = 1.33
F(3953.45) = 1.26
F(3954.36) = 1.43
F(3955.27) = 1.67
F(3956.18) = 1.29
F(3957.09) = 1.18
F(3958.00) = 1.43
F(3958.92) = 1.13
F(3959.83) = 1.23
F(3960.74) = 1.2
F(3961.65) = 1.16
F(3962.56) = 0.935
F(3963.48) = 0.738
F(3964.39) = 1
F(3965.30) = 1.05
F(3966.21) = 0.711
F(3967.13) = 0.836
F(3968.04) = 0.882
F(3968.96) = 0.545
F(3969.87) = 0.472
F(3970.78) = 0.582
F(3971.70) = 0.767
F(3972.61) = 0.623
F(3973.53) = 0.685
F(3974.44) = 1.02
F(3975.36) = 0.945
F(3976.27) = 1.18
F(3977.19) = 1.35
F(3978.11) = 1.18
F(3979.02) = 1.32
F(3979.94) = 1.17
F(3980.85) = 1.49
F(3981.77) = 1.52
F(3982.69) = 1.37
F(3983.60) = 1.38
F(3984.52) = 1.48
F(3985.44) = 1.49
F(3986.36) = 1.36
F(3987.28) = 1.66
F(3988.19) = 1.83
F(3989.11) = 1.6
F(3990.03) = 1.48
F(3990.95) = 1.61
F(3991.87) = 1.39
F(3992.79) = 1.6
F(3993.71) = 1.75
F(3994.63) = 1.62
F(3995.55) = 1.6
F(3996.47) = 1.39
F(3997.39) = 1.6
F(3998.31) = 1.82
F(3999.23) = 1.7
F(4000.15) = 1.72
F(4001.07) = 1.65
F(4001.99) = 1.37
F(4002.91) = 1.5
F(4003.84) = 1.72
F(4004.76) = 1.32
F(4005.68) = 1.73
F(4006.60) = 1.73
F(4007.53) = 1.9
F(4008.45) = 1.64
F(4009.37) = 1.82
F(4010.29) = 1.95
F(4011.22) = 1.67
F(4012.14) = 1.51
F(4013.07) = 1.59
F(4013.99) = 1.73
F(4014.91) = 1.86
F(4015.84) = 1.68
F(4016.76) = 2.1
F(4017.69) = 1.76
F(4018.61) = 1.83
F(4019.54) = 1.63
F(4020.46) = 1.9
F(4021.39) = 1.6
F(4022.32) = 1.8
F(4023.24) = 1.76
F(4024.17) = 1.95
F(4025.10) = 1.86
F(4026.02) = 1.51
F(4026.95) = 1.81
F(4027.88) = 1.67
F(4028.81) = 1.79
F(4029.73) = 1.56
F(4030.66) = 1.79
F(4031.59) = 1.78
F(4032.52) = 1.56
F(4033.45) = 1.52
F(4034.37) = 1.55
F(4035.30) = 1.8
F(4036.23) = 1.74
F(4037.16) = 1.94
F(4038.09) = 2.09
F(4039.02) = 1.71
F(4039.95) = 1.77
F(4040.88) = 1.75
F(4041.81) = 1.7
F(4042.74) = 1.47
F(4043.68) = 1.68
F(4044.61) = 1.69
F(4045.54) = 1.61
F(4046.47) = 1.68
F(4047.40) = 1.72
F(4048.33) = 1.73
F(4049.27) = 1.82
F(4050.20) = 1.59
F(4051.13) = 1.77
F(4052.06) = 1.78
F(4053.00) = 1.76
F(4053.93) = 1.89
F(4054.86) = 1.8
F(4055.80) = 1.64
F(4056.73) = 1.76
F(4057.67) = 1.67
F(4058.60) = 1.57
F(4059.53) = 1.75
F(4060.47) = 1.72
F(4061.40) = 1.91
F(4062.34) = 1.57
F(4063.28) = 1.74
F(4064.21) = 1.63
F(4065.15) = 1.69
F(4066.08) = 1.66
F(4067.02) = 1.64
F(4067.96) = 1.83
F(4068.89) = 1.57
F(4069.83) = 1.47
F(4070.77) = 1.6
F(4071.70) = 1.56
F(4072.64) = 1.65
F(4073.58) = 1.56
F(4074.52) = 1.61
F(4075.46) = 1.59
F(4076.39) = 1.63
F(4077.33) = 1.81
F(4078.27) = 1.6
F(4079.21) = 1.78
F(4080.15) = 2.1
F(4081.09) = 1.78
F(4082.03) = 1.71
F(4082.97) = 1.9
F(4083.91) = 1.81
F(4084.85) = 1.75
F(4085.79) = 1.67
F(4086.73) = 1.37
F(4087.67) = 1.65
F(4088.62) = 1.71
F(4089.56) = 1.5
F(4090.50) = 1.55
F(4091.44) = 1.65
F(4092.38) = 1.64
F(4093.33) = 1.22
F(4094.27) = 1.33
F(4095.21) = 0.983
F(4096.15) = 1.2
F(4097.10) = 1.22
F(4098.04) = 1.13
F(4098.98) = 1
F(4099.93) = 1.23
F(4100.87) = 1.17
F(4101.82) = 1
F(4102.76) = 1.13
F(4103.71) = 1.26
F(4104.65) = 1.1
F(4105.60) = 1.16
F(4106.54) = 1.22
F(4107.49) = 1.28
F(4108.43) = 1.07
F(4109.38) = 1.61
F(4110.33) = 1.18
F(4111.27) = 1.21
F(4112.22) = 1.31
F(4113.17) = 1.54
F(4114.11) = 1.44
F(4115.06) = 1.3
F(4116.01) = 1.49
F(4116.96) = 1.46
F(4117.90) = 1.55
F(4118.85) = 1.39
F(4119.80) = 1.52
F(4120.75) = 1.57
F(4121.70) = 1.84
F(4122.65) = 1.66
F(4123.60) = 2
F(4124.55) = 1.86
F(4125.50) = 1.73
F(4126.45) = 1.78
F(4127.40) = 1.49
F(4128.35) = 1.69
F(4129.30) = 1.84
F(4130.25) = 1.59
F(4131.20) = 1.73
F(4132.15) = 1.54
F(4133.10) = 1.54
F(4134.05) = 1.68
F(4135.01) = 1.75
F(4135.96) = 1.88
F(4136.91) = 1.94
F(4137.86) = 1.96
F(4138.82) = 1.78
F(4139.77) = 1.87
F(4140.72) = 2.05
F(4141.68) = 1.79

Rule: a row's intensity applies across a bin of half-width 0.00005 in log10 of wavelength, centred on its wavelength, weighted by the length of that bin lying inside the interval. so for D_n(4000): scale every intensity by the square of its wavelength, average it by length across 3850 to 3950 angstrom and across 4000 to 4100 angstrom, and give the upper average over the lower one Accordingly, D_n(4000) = 1.4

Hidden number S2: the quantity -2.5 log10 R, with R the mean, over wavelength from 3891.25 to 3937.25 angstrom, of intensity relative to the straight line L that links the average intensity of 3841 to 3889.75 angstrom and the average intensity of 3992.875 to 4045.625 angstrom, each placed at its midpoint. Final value 0.09 mag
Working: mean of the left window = 1.24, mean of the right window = 1.71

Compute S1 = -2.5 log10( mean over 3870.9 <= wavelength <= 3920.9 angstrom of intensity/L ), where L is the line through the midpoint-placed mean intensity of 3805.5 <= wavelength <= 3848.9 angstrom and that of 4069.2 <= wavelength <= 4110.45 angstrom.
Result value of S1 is -0.077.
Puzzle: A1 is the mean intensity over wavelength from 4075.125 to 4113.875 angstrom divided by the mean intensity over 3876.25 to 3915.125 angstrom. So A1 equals 1.18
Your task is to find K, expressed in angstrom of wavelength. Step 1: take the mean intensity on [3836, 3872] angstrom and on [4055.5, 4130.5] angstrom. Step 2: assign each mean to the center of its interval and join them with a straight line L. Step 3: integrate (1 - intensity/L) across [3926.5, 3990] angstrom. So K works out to 9.8 angstrom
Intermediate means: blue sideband 1.25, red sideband 1.53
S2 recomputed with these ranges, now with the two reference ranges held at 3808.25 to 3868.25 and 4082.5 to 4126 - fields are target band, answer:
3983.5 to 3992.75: -0.17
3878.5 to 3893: 0.19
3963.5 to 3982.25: 0.33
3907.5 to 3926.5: -0.21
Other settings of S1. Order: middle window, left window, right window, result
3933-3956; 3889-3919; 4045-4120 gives 0.10 mag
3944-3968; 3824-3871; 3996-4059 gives 0.20 mag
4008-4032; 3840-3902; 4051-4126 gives -0.21 mag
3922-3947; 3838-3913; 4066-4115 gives 0.12 mag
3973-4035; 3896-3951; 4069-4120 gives -0.16 mag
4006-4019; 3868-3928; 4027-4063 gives -0.09 mag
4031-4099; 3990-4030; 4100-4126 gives -0.07 mag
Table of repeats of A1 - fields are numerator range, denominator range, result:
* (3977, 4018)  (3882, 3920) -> 1.28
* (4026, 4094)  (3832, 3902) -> 1.46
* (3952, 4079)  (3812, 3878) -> 1.31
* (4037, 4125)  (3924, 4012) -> 1.21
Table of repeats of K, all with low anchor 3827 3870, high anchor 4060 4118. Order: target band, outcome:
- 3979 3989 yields -1.0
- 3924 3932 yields 0.2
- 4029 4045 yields -3.4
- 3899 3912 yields -1.1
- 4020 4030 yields -2.5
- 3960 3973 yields 4.8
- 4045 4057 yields -2.5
